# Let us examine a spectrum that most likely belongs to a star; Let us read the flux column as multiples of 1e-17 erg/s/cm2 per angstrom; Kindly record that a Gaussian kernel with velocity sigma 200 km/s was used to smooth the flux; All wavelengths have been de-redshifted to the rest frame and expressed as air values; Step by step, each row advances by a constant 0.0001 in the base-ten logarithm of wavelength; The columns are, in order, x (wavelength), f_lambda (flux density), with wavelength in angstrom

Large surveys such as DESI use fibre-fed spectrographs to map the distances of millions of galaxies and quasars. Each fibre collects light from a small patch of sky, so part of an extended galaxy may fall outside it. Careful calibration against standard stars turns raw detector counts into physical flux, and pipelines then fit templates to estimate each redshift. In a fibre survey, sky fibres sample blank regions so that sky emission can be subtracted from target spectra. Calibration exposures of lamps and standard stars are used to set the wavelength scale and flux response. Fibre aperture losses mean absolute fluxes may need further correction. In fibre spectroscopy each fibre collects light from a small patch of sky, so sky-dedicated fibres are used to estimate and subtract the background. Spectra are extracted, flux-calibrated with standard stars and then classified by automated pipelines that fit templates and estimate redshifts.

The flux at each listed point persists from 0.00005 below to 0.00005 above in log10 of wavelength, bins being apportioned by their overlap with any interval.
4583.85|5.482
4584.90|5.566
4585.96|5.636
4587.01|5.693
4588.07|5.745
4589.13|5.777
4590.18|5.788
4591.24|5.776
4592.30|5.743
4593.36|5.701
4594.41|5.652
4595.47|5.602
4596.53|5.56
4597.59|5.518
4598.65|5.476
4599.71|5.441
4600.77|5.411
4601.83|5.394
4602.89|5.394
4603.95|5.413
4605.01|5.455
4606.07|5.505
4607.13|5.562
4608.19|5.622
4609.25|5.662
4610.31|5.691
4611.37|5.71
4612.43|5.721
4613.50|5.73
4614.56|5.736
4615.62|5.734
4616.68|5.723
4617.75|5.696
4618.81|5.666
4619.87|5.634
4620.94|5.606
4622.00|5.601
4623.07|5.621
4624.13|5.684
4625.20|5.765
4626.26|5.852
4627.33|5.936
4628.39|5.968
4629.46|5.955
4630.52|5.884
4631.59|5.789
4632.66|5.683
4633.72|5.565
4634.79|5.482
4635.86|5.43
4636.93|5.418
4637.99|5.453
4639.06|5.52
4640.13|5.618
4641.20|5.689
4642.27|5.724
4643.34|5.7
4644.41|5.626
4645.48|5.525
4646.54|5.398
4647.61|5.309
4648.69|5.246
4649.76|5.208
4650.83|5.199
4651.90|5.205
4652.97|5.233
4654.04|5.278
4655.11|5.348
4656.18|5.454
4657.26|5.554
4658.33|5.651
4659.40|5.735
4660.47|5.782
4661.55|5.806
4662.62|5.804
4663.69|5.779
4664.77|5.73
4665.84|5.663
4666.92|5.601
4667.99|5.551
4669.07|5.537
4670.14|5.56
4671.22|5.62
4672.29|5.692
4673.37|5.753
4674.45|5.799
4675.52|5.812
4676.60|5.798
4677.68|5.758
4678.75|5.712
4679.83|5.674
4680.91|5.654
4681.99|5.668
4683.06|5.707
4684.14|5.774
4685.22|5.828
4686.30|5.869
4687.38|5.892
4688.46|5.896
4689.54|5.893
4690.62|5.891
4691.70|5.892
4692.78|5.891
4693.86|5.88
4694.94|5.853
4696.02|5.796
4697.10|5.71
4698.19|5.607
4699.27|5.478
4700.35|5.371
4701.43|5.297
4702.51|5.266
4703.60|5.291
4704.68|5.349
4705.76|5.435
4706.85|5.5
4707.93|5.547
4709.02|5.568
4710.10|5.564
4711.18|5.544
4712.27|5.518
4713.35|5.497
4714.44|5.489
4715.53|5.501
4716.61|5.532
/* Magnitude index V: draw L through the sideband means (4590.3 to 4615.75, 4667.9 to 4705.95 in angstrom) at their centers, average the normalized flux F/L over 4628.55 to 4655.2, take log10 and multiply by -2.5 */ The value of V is 0.02 mag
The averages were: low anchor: 5.59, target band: 5.51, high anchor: 5.68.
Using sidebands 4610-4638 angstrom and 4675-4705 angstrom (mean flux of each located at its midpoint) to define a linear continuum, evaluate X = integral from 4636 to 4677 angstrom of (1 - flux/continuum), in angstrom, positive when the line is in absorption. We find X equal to 1.0 angstrom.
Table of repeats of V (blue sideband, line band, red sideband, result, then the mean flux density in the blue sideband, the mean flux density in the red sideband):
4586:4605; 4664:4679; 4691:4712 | -0.02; 5.59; 5.57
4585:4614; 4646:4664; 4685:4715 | 0.03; 5.6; 5.63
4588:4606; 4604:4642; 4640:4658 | -0.03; 5.57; 5.43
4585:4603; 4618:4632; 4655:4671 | -0.03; 5.61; 5.64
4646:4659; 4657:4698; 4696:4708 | -0.07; 5.35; 5.45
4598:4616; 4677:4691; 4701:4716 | -0.06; 5.57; 5.45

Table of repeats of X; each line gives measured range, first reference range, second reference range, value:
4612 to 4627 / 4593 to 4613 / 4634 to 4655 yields -0.5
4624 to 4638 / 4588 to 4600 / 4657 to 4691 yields -0.1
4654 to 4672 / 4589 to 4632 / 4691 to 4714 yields -0.1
